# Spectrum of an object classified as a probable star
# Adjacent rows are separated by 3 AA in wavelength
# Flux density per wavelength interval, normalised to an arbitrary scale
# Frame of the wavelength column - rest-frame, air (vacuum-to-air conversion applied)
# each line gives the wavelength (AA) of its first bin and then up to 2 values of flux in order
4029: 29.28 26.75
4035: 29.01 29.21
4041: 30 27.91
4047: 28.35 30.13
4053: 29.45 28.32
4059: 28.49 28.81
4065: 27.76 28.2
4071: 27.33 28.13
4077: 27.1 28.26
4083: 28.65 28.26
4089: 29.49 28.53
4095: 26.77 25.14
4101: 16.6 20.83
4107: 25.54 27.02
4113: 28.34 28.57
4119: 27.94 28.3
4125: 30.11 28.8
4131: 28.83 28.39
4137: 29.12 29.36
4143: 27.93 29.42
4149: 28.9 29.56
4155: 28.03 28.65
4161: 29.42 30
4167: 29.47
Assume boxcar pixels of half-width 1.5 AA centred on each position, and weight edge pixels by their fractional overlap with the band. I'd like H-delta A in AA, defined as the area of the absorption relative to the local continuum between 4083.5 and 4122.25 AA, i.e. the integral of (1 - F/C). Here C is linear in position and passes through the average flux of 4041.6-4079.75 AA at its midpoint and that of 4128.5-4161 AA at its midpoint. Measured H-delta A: 3.2 AA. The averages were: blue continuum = 28.4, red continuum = 28.8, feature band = 26.3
